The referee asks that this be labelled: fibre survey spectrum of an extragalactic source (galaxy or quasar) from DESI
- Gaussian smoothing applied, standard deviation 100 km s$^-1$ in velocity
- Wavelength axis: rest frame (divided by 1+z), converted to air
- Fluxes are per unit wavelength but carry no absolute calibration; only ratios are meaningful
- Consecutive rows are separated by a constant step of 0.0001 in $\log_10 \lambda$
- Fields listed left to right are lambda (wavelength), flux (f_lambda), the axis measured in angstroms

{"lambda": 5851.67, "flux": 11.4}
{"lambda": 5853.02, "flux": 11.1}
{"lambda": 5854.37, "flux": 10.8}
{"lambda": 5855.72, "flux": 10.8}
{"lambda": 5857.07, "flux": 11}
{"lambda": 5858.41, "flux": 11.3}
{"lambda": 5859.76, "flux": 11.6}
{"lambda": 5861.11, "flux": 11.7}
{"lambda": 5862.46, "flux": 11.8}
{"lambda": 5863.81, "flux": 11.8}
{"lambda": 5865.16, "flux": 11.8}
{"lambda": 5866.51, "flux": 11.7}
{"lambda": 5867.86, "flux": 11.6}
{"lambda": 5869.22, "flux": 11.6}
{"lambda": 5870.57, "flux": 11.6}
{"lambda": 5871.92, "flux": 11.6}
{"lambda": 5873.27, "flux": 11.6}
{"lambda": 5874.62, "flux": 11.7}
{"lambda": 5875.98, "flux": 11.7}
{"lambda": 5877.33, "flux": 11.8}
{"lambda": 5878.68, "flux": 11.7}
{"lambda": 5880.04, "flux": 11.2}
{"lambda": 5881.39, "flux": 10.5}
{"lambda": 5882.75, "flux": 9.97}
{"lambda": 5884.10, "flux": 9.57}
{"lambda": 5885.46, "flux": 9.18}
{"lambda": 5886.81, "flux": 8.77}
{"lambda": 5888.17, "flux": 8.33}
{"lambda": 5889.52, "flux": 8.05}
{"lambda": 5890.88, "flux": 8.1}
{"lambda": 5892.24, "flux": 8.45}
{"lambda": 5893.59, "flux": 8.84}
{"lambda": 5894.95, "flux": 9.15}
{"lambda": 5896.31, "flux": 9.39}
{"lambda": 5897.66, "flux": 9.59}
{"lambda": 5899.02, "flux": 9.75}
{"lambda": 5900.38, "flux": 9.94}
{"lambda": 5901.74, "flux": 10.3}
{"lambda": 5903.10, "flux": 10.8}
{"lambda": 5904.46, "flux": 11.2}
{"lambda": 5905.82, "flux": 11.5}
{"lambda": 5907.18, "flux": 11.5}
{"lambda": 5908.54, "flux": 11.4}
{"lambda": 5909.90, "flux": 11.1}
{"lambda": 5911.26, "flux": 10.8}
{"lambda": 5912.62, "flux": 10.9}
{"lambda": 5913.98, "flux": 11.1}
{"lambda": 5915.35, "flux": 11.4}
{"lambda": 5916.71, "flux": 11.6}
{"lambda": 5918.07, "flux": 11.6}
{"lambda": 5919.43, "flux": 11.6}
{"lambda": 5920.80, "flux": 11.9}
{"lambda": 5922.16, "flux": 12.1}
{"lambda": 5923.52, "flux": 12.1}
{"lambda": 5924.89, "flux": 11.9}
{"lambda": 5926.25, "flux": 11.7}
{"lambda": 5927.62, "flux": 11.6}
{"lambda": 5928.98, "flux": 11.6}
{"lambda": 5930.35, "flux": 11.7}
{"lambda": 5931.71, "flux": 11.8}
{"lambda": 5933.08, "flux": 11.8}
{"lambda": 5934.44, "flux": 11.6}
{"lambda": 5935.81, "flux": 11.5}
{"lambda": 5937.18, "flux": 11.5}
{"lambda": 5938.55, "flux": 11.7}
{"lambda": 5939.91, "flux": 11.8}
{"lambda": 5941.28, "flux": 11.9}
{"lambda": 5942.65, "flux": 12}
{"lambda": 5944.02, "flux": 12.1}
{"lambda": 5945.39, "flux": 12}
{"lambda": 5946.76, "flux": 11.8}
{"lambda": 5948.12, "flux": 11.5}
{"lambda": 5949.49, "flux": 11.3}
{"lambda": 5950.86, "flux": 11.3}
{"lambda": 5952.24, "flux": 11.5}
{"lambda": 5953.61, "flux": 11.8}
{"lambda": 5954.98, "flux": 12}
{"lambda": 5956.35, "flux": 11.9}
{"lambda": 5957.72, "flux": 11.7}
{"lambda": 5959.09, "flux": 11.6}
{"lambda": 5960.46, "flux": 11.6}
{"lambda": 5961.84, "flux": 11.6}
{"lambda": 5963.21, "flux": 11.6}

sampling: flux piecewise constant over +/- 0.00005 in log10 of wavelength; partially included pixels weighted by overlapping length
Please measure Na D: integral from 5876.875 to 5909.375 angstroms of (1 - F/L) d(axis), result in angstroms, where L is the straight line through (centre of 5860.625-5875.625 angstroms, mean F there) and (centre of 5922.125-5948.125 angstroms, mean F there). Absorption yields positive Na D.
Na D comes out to 4.9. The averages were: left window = 11.7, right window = 11.8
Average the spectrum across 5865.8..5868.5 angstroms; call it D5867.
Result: 11.7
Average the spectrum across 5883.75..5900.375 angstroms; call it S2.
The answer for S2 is 8.96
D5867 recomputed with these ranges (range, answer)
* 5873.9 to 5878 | 11.7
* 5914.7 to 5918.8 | 11.6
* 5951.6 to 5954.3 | 11.7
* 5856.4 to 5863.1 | 11.5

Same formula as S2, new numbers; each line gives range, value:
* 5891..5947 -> 11.1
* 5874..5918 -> 10.3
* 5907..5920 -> 11.3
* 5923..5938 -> 11.7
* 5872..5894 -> 10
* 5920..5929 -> 11.9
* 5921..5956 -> 11.7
